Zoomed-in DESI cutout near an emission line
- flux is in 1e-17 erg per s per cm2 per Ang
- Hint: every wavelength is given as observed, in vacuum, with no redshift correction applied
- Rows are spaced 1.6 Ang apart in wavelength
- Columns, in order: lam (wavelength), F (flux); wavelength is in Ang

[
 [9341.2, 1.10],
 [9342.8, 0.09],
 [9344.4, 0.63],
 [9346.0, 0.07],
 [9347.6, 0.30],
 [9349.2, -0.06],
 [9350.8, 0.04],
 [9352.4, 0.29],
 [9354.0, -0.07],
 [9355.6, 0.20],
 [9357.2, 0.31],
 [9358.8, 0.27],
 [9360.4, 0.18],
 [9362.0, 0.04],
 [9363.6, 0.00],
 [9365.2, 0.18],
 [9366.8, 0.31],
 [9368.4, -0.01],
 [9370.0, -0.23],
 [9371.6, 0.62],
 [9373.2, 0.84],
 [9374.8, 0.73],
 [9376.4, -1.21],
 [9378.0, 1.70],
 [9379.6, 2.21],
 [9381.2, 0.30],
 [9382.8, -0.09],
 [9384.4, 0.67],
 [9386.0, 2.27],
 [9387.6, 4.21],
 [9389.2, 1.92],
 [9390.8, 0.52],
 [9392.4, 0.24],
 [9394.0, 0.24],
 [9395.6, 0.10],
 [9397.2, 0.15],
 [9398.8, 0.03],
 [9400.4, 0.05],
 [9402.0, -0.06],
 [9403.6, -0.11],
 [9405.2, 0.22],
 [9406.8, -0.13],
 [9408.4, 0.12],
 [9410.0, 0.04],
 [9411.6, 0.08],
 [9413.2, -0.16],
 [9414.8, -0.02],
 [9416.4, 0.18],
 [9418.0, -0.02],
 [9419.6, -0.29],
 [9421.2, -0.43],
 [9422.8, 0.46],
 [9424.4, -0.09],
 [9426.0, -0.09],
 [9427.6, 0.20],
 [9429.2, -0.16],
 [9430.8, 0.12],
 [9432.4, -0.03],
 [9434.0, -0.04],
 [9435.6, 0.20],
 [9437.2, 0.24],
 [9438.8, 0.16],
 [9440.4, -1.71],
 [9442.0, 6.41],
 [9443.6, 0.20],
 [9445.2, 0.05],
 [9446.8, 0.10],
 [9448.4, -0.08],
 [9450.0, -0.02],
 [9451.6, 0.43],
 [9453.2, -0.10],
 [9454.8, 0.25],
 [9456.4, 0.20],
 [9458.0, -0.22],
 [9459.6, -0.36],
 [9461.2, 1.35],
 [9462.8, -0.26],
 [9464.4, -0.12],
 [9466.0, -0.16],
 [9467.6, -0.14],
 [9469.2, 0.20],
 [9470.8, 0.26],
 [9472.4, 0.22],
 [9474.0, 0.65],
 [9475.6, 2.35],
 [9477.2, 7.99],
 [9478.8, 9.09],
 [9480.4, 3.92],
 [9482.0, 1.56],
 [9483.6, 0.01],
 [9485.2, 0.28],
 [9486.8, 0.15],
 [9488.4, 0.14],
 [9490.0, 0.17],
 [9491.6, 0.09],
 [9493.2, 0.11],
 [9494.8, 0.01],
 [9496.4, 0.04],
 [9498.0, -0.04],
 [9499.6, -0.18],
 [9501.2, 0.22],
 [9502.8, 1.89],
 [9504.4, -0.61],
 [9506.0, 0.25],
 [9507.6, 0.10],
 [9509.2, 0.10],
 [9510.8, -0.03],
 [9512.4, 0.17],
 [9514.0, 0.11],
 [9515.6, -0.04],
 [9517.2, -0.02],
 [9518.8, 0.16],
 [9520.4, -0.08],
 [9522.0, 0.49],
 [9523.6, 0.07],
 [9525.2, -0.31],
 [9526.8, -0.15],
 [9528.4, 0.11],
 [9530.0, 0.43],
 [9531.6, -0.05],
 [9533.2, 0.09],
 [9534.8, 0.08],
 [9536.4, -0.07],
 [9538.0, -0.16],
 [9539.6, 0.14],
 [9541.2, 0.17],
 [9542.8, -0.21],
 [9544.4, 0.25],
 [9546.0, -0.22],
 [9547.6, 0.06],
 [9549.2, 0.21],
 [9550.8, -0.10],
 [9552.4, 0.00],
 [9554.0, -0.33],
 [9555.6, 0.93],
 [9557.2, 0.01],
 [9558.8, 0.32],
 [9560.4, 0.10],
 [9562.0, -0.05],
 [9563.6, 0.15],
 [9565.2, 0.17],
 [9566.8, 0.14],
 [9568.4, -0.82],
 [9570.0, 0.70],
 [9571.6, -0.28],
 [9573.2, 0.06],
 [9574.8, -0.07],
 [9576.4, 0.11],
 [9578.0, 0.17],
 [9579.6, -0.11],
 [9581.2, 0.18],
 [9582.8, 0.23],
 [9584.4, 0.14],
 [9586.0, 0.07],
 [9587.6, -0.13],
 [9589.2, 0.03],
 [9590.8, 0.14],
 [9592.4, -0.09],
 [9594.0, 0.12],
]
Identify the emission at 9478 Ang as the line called [O III]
